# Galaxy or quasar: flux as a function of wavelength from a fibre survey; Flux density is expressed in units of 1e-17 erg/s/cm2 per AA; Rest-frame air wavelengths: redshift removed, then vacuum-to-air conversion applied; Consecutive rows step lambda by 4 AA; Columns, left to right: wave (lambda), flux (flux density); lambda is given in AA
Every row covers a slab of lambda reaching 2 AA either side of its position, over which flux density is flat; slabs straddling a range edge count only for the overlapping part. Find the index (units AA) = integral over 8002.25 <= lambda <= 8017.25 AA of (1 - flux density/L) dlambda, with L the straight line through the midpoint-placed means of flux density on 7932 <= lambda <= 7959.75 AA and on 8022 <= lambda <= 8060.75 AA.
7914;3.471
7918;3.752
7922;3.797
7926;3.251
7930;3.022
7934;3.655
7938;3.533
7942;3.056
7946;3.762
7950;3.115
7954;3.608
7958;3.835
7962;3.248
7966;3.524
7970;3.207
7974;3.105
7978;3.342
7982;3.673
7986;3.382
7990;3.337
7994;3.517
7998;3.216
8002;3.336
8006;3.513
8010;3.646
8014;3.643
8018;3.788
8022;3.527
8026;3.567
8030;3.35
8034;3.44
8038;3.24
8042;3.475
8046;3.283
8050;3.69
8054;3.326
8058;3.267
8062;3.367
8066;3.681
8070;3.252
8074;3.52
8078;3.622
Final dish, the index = -0.6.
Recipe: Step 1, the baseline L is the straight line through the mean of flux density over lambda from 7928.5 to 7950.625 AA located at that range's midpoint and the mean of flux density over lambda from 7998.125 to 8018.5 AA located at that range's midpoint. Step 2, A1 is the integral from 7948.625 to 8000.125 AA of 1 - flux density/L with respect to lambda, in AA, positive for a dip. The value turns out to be 0.93 AA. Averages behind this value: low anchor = 3.38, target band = 3.4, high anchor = 3.54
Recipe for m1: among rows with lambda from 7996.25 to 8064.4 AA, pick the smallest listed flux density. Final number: 3.216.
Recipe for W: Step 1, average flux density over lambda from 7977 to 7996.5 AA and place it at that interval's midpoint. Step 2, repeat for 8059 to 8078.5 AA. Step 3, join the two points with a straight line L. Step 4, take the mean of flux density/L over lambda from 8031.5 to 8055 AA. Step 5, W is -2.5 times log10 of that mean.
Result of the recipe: 0.02 mag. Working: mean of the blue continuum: 3.45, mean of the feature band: 3.41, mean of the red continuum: 3.47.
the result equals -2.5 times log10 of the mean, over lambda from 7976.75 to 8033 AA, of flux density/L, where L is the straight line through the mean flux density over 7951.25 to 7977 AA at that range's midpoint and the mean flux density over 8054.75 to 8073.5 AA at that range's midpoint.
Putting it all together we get -0.03 mag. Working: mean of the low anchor 3.41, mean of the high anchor 3.4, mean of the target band 3.49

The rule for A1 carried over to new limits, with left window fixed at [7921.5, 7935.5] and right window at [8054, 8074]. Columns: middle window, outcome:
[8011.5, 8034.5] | -1.1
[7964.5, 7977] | 0.4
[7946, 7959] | -0.6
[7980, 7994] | -0.3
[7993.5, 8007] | 0.1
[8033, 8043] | 0.1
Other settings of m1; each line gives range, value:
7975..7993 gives 3.337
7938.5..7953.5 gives 3.056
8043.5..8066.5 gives 3.267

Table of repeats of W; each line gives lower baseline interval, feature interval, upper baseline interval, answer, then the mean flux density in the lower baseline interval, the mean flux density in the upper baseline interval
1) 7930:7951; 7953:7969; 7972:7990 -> -0.04 mag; 3.4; 3.37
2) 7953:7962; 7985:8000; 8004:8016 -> 0.08 mag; 3.63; 3.6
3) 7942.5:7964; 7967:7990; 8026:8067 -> 0.04 mag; 3.48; 3.41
